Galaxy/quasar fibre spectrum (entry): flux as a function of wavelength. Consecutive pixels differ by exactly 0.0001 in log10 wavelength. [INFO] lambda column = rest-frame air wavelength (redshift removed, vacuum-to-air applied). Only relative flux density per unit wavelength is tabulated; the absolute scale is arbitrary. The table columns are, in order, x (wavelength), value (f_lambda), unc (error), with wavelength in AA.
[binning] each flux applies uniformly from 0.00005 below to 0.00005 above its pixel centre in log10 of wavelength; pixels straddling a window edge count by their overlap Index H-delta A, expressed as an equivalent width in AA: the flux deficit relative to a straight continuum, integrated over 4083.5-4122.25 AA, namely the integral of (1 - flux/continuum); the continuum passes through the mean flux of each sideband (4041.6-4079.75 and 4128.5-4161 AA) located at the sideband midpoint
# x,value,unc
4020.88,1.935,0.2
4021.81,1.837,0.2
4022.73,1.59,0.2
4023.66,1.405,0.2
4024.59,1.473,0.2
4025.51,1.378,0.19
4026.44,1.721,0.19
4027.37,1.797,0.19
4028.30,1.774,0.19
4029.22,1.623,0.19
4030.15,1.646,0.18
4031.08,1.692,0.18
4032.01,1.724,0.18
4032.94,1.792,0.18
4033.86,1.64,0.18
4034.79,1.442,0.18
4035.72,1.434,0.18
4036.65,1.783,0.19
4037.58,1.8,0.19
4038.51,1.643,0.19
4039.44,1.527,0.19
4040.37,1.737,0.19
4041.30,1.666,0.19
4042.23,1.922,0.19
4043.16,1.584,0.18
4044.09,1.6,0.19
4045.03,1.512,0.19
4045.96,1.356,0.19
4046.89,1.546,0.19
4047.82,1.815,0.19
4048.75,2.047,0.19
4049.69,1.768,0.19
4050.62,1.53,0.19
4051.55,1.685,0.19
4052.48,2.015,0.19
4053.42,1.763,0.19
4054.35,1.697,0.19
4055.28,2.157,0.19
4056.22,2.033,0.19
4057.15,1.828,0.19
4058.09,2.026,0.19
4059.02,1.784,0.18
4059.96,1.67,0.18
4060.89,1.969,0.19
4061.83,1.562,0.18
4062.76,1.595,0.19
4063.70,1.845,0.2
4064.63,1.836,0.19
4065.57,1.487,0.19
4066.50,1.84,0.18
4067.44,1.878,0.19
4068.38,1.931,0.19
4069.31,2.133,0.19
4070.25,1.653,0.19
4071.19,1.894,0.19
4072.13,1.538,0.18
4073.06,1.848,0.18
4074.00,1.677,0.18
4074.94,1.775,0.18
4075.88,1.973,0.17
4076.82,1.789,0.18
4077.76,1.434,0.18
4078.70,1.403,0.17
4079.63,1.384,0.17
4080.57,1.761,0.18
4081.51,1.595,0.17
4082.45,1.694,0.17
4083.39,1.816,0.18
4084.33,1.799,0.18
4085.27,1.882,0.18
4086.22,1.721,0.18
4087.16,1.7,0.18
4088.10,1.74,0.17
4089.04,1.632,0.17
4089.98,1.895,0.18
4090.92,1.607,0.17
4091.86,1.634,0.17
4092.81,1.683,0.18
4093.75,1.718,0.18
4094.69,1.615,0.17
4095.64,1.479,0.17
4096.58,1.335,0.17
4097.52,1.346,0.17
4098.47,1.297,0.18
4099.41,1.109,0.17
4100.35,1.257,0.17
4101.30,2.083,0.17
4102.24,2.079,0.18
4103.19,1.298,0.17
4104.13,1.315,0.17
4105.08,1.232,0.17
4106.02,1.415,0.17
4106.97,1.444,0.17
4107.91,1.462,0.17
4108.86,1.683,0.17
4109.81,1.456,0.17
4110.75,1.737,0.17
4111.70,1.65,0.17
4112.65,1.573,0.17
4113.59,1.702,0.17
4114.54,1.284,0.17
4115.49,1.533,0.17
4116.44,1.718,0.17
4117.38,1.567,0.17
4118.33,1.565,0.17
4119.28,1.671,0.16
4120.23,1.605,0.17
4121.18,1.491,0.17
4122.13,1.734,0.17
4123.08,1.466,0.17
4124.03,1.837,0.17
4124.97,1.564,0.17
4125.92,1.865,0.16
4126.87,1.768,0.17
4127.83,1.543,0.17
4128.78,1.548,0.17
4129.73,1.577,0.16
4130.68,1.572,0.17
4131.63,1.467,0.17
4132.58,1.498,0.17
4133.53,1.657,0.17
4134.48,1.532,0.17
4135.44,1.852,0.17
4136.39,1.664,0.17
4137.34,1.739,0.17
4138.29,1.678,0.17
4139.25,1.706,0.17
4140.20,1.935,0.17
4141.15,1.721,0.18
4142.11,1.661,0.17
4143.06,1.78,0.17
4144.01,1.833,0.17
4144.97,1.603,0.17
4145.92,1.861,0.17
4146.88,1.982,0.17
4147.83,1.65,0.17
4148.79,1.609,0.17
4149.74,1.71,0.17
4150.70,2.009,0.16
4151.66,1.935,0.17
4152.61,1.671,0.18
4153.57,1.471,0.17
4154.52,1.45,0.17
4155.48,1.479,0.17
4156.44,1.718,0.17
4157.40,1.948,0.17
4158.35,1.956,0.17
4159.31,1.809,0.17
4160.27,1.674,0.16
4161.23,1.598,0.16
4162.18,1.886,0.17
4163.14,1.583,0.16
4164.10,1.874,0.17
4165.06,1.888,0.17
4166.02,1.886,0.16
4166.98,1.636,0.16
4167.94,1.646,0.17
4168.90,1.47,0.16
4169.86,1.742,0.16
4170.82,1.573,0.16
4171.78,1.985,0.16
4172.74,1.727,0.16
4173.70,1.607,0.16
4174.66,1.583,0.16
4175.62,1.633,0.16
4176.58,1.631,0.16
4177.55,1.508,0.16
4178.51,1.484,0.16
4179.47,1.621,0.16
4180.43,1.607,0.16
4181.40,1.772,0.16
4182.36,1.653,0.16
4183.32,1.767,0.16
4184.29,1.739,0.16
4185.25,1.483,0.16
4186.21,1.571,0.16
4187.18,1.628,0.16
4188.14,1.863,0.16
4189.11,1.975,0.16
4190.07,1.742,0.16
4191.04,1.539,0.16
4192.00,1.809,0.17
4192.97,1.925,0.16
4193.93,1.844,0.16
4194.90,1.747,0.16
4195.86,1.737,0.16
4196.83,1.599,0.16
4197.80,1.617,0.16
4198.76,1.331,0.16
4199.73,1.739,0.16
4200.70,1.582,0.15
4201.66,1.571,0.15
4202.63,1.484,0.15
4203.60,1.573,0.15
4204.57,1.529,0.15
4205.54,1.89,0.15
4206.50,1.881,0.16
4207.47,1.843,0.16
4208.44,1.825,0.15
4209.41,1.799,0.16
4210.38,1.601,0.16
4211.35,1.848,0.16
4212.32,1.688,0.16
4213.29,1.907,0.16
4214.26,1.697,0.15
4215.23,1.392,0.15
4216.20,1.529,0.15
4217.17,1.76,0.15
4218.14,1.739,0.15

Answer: 3.4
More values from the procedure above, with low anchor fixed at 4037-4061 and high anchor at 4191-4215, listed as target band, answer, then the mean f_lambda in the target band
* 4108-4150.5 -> 1.76 AA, 1.66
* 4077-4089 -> 0.55 AA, 1.66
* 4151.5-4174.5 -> 0.07 AA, 1.71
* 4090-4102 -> 1.38 AA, 1.54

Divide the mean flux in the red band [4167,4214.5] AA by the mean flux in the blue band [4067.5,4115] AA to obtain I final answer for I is 1.0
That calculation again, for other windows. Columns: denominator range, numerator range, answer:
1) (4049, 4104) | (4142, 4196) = 1.00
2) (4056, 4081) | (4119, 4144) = 0.95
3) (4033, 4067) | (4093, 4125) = 0.89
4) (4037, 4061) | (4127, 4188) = 0.96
